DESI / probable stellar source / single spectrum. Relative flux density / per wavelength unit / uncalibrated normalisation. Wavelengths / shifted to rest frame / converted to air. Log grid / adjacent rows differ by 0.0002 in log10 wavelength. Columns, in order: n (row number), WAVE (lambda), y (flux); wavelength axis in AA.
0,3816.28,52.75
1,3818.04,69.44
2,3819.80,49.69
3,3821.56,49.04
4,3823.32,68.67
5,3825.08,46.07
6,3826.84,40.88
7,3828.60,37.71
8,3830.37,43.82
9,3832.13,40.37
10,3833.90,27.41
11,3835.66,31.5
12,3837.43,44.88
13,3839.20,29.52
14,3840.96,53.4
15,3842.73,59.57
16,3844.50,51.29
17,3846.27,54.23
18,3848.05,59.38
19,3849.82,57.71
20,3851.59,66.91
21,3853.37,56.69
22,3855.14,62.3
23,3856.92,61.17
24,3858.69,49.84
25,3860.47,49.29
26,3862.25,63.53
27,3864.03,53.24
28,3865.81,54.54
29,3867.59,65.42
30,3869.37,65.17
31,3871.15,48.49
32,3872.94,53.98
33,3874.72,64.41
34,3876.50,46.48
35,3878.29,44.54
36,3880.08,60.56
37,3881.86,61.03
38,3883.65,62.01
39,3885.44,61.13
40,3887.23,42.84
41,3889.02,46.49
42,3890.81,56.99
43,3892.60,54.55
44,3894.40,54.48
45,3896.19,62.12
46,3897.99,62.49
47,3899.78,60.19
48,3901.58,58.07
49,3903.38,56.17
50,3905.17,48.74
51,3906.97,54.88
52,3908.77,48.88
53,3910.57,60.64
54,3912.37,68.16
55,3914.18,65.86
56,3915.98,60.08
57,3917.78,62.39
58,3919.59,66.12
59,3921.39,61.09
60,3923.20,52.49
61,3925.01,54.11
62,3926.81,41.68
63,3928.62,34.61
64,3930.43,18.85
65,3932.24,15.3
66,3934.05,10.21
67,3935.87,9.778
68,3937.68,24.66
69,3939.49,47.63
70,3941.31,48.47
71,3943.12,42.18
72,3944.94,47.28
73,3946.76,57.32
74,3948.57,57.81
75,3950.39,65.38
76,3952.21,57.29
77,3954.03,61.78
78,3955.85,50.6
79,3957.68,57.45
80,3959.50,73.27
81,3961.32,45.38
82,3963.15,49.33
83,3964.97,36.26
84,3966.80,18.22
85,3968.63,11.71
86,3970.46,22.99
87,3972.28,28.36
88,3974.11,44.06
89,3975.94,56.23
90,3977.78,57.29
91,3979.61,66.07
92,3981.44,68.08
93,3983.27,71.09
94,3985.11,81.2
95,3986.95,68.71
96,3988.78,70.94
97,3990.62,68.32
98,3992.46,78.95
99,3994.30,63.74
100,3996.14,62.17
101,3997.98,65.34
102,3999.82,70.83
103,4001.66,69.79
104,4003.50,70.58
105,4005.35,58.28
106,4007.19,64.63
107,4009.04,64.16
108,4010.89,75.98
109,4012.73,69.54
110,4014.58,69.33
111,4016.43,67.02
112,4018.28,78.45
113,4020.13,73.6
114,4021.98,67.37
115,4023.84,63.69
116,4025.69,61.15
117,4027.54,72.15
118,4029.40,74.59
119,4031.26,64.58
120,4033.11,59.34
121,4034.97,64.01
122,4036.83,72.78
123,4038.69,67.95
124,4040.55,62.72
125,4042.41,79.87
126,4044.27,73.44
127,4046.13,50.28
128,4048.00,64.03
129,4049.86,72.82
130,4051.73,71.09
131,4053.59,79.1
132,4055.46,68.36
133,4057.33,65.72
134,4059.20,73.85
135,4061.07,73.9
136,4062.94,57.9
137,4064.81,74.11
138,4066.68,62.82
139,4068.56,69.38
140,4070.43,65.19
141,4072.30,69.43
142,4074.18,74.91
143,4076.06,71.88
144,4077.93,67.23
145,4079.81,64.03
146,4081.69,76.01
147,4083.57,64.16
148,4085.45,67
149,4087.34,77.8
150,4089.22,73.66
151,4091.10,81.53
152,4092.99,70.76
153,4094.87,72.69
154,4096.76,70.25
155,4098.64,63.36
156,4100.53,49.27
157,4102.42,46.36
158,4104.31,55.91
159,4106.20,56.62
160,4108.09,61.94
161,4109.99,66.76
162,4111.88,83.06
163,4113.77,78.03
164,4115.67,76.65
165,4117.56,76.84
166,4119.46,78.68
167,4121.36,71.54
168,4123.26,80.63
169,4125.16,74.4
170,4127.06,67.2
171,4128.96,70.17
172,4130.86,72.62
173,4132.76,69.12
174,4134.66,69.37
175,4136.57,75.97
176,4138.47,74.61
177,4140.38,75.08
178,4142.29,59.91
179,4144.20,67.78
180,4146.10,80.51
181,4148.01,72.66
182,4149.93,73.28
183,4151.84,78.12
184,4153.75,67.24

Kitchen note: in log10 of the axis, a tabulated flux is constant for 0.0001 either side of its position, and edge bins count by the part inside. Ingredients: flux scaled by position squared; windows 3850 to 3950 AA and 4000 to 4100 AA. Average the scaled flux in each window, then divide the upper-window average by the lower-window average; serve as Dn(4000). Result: 1.43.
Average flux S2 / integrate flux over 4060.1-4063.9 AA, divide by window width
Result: 66.1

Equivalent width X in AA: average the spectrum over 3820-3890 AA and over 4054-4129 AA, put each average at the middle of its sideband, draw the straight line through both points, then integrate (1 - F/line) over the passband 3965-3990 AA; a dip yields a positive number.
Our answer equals 4.2 AA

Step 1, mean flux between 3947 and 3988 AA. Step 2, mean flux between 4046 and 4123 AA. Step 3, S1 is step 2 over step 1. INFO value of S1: 1.3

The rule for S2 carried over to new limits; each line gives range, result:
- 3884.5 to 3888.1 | 52.2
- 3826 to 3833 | 40.7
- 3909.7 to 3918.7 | 63.4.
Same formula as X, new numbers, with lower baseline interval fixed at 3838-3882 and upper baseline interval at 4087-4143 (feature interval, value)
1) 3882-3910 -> 1.0 AA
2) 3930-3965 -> 9.4 AA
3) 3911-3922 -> -1.0 AA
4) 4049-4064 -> -0.8 AA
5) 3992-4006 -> -0.8 AA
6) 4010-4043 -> -2.0 AA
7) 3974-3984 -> 0.1 AA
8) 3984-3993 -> -1.5 AA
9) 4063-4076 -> -0.2 AA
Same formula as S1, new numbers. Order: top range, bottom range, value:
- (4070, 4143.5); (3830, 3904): 1.30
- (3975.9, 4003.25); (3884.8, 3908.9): 1.24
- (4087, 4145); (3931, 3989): 1.48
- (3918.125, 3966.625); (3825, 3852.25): 0.98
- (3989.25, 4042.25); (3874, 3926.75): 1.20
